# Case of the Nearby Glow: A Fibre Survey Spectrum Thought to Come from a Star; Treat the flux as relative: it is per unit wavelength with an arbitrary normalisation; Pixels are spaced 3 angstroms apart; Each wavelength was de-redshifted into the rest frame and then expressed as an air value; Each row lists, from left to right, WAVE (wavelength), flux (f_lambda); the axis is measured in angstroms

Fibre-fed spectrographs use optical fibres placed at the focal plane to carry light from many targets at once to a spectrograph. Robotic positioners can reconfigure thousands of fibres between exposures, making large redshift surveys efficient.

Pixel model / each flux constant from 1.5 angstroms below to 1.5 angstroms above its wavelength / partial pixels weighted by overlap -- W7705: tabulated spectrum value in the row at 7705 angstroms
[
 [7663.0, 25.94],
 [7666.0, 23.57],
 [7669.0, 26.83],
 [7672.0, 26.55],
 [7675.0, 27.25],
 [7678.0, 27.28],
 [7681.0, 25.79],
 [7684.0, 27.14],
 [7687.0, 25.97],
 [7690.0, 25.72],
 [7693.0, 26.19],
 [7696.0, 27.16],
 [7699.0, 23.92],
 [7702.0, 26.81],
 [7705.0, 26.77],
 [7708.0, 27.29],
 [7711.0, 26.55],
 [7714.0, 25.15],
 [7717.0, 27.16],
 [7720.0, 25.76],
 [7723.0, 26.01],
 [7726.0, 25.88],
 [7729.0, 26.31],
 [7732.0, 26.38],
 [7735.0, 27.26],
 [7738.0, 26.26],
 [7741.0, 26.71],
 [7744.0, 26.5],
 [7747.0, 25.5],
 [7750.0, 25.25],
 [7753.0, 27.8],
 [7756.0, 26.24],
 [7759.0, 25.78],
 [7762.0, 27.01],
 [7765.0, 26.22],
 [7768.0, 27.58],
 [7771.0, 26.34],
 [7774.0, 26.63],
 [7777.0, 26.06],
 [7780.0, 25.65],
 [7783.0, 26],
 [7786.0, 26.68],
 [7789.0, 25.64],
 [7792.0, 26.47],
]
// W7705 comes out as 26.77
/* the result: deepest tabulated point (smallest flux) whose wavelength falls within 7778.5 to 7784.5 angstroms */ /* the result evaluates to 25.65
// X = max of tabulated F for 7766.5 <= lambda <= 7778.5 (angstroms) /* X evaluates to 27.58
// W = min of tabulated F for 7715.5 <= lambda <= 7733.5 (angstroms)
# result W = 25.76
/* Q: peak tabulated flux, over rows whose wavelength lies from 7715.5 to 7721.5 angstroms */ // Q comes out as 27.16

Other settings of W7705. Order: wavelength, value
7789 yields 25.64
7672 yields 26.55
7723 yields 26.01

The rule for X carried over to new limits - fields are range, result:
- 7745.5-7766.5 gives 27.8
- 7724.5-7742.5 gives 27.26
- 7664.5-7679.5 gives 27.28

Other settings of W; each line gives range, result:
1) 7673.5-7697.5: 25.72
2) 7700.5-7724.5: 25.15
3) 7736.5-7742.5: 26.26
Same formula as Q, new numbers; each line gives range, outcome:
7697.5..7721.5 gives 27.29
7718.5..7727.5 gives 26.01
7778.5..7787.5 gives 26.68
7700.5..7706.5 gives 26.81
